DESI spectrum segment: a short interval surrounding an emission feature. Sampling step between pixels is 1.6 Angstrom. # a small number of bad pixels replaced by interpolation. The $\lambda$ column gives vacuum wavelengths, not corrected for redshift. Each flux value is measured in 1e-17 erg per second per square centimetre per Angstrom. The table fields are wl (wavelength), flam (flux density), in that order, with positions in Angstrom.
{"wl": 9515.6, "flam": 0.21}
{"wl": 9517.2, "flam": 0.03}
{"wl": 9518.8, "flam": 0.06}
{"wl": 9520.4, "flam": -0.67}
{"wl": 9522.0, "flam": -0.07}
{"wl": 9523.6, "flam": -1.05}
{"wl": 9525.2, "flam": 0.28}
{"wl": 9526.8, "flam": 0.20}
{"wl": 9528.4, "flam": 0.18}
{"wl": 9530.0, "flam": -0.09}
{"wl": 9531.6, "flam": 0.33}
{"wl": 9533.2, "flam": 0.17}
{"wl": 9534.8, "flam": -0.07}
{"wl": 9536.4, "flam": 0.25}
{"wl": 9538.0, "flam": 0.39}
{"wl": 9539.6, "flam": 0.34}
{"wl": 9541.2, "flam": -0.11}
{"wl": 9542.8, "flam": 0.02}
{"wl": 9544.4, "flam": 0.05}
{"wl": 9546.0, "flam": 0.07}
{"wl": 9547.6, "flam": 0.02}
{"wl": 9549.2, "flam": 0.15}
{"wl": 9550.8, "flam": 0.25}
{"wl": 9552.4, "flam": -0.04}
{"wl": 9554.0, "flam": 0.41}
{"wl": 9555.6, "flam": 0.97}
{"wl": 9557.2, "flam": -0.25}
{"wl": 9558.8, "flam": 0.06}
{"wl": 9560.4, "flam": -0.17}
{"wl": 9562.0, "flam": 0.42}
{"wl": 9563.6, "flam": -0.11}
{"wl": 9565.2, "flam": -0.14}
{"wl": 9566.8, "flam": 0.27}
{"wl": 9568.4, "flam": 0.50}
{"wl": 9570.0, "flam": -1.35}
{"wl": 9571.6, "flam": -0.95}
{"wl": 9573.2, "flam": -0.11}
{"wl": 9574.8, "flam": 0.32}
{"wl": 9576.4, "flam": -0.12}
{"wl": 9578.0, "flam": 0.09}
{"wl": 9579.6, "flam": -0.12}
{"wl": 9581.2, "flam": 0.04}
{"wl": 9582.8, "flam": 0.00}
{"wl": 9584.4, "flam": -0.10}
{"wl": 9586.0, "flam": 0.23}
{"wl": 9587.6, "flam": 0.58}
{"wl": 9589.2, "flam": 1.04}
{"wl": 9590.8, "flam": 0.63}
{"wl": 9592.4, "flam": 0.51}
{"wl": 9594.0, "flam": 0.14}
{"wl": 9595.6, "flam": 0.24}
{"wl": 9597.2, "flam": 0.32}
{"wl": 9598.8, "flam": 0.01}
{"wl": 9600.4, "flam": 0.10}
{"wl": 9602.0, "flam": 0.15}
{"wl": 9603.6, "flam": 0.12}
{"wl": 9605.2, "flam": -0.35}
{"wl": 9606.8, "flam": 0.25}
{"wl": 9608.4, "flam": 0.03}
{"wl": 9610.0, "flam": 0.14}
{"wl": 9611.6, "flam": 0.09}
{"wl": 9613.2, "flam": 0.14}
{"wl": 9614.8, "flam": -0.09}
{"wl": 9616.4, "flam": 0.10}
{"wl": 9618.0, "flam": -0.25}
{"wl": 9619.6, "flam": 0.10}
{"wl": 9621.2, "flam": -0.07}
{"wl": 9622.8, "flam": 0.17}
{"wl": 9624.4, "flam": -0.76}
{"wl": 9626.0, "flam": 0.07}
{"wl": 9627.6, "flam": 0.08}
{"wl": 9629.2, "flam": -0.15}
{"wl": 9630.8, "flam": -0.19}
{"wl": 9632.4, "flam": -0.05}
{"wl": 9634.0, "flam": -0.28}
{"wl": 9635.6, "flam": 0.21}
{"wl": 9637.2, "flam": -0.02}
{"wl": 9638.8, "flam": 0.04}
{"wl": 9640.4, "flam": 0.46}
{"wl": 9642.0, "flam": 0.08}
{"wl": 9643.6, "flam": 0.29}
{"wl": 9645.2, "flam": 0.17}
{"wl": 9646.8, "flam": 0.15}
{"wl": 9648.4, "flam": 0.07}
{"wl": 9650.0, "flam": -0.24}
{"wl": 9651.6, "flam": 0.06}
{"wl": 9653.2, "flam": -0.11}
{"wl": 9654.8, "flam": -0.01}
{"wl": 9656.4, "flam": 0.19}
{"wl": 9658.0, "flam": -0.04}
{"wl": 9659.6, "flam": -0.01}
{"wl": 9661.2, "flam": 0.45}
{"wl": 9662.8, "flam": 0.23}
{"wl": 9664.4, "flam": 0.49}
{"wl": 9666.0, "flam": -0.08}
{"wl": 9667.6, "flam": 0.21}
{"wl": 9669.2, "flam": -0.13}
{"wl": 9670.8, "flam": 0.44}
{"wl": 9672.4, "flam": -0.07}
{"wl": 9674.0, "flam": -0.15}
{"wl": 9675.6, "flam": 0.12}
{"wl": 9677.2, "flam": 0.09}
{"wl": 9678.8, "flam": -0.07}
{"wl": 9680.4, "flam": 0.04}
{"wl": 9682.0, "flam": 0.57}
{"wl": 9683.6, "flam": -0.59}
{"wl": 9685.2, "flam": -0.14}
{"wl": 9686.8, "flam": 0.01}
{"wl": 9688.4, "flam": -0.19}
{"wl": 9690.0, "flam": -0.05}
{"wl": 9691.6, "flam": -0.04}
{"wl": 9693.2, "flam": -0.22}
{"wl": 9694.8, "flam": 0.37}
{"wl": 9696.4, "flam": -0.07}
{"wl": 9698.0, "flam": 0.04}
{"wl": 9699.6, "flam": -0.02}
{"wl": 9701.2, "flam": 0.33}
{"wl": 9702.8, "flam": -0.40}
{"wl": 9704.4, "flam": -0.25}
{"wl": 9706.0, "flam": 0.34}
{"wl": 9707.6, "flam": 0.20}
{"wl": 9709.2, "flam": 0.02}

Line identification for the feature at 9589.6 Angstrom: H-beta 4861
